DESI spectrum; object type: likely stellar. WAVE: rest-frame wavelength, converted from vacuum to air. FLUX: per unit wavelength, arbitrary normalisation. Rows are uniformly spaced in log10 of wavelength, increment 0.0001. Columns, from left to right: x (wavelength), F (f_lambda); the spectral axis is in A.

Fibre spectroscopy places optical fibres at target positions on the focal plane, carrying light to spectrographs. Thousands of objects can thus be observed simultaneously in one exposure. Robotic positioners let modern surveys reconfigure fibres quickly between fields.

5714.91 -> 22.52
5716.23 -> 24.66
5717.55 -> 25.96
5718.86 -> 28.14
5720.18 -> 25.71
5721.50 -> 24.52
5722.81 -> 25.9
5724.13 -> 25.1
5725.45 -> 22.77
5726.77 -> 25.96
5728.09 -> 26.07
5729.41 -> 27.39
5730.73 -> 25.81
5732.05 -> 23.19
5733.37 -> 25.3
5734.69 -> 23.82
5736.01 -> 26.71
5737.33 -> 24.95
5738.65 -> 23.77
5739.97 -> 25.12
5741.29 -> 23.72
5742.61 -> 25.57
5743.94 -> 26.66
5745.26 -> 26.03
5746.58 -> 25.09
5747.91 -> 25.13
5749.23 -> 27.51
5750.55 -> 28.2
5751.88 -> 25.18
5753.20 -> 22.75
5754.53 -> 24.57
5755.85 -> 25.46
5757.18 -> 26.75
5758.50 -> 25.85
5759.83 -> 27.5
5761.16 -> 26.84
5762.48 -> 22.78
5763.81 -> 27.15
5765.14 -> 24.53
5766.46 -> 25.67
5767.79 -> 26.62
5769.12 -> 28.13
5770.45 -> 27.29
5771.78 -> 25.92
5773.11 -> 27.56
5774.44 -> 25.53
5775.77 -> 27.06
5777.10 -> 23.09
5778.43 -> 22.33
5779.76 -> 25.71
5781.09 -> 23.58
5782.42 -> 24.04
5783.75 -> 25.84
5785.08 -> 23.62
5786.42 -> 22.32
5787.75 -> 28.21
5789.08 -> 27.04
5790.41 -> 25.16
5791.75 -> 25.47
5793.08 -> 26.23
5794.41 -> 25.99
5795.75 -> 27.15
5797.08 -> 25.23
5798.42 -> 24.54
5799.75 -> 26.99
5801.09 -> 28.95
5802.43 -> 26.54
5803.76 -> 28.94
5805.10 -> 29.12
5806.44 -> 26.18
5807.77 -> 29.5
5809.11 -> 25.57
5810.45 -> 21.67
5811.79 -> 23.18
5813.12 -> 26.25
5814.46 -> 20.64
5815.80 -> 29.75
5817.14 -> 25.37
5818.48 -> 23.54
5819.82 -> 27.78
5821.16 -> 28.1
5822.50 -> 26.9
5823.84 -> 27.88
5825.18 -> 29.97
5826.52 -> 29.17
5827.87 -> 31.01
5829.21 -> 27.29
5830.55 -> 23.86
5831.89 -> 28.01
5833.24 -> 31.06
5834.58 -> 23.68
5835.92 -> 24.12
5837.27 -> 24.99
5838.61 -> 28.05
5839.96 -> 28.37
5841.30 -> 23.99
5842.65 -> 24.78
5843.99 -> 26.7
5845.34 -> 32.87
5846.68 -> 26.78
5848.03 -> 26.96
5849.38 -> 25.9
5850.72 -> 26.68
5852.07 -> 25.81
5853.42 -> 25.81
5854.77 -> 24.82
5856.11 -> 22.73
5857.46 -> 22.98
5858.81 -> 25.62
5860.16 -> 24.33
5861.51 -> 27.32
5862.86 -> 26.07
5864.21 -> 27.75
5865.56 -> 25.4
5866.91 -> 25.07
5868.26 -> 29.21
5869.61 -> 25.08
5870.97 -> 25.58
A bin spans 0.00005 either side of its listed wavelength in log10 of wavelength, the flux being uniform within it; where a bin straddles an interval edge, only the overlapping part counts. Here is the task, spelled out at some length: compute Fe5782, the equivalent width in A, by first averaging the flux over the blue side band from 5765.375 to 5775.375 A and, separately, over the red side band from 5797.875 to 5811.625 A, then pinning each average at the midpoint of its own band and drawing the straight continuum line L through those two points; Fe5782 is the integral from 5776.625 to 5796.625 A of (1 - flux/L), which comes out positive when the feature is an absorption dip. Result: 1.17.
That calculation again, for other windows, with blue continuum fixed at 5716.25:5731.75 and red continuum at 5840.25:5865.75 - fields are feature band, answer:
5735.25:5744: 0.20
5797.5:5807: -0.52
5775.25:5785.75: 0.58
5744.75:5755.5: 0.07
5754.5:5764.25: -0.06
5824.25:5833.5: -0.91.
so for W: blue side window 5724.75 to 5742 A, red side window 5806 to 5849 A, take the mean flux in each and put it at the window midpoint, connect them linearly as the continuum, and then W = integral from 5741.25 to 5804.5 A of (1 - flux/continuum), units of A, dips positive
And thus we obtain -0.3 A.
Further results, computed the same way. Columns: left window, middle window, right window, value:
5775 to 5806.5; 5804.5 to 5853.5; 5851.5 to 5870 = -1.93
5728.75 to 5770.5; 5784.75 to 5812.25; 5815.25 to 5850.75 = 0.42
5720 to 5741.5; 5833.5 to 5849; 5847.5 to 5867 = -0.67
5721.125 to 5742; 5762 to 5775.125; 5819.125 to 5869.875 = -0.31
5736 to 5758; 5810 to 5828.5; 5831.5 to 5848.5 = 0.03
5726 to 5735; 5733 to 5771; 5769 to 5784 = -0.43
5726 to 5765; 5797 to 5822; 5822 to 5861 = 0.00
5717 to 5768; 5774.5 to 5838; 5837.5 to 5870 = -0.54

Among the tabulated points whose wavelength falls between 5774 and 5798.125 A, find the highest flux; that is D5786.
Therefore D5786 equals 28.21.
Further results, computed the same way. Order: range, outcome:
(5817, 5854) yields 32.87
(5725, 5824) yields 29.75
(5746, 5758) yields 28.2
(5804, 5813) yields 29.5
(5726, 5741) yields 27.39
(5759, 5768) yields 27.5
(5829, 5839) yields 31.06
